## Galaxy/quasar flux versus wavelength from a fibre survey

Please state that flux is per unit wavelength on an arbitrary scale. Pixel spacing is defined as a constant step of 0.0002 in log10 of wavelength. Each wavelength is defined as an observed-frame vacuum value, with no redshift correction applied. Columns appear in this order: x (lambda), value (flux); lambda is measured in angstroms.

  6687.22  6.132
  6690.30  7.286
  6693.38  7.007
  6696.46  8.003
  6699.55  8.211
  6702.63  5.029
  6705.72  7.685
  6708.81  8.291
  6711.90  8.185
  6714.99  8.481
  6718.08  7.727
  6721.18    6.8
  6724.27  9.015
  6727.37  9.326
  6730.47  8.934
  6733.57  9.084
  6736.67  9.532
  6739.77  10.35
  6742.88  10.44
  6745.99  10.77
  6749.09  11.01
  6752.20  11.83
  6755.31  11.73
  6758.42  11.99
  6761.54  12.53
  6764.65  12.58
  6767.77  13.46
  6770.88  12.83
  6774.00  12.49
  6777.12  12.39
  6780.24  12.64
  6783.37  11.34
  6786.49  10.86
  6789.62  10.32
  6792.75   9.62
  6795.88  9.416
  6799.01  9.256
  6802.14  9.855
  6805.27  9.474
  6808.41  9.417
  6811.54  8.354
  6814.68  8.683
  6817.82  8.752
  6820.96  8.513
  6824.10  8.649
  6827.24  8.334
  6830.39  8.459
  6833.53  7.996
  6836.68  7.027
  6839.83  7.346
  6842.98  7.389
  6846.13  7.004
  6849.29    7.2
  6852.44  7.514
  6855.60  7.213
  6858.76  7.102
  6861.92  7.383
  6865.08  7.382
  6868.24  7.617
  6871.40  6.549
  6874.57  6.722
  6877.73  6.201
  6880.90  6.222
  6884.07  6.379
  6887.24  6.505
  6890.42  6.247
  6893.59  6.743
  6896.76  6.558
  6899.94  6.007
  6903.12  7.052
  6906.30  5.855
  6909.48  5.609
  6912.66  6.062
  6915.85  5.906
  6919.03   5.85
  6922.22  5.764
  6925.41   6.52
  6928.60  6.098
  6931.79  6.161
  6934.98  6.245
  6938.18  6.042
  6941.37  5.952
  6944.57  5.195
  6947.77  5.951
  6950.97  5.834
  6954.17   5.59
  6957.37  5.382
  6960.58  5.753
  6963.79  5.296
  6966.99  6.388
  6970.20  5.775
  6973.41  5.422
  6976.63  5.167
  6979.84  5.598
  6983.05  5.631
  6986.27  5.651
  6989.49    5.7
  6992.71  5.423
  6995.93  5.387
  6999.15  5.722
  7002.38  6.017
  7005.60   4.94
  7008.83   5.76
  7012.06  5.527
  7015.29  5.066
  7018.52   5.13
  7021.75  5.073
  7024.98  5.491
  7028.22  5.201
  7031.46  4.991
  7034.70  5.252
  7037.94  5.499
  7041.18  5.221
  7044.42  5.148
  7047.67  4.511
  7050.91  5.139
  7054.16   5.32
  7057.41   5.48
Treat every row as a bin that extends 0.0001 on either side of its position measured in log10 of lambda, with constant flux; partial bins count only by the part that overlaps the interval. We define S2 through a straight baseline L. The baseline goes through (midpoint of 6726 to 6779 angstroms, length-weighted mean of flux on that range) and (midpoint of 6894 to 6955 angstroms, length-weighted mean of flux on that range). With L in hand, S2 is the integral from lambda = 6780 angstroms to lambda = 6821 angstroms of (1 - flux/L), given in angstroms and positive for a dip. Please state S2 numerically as 0.5 angstroms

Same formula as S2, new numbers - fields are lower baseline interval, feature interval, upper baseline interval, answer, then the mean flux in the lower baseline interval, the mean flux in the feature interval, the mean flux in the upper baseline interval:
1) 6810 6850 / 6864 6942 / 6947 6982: 4.47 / 7.99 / 6.33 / 5.64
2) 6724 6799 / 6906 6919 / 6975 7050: 2.99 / 11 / 5.86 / 5.35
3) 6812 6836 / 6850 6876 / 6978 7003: 1.94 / 8.42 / 7.19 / 5.62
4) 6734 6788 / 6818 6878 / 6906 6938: 7.62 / 11.6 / 7.51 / 6.01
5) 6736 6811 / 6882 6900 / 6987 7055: 4.10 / 11.1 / 6.44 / 5.31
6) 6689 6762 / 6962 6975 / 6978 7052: 0.51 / 9.1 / 5.72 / 5.35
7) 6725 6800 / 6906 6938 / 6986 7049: 6.17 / 11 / 6.01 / 5.33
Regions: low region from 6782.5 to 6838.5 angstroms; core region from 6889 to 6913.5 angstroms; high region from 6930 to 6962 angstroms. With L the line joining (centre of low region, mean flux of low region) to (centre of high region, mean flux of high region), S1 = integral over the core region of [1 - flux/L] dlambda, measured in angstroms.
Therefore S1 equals 2.2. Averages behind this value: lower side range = 9.09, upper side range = 5.81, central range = 6.27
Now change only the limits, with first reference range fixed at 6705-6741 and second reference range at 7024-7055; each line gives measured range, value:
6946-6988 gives 2.2 angstroms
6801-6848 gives -5.0 angstroms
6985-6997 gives 0.3 angstroms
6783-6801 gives -5.0 angstroms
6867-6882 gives 0.7 angstroms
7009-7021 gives 0.3 angstroms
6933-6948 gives 0.9 angstroms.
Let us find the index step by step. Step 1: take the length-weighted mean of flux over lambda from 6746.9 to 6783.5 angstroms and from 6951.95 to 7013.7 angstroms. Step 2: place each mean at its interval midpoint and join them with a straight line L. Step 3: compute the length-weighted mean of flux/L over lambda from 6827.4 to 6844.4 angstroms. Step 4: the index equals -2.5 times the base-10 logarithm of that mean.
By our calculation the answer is 0.29 mag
